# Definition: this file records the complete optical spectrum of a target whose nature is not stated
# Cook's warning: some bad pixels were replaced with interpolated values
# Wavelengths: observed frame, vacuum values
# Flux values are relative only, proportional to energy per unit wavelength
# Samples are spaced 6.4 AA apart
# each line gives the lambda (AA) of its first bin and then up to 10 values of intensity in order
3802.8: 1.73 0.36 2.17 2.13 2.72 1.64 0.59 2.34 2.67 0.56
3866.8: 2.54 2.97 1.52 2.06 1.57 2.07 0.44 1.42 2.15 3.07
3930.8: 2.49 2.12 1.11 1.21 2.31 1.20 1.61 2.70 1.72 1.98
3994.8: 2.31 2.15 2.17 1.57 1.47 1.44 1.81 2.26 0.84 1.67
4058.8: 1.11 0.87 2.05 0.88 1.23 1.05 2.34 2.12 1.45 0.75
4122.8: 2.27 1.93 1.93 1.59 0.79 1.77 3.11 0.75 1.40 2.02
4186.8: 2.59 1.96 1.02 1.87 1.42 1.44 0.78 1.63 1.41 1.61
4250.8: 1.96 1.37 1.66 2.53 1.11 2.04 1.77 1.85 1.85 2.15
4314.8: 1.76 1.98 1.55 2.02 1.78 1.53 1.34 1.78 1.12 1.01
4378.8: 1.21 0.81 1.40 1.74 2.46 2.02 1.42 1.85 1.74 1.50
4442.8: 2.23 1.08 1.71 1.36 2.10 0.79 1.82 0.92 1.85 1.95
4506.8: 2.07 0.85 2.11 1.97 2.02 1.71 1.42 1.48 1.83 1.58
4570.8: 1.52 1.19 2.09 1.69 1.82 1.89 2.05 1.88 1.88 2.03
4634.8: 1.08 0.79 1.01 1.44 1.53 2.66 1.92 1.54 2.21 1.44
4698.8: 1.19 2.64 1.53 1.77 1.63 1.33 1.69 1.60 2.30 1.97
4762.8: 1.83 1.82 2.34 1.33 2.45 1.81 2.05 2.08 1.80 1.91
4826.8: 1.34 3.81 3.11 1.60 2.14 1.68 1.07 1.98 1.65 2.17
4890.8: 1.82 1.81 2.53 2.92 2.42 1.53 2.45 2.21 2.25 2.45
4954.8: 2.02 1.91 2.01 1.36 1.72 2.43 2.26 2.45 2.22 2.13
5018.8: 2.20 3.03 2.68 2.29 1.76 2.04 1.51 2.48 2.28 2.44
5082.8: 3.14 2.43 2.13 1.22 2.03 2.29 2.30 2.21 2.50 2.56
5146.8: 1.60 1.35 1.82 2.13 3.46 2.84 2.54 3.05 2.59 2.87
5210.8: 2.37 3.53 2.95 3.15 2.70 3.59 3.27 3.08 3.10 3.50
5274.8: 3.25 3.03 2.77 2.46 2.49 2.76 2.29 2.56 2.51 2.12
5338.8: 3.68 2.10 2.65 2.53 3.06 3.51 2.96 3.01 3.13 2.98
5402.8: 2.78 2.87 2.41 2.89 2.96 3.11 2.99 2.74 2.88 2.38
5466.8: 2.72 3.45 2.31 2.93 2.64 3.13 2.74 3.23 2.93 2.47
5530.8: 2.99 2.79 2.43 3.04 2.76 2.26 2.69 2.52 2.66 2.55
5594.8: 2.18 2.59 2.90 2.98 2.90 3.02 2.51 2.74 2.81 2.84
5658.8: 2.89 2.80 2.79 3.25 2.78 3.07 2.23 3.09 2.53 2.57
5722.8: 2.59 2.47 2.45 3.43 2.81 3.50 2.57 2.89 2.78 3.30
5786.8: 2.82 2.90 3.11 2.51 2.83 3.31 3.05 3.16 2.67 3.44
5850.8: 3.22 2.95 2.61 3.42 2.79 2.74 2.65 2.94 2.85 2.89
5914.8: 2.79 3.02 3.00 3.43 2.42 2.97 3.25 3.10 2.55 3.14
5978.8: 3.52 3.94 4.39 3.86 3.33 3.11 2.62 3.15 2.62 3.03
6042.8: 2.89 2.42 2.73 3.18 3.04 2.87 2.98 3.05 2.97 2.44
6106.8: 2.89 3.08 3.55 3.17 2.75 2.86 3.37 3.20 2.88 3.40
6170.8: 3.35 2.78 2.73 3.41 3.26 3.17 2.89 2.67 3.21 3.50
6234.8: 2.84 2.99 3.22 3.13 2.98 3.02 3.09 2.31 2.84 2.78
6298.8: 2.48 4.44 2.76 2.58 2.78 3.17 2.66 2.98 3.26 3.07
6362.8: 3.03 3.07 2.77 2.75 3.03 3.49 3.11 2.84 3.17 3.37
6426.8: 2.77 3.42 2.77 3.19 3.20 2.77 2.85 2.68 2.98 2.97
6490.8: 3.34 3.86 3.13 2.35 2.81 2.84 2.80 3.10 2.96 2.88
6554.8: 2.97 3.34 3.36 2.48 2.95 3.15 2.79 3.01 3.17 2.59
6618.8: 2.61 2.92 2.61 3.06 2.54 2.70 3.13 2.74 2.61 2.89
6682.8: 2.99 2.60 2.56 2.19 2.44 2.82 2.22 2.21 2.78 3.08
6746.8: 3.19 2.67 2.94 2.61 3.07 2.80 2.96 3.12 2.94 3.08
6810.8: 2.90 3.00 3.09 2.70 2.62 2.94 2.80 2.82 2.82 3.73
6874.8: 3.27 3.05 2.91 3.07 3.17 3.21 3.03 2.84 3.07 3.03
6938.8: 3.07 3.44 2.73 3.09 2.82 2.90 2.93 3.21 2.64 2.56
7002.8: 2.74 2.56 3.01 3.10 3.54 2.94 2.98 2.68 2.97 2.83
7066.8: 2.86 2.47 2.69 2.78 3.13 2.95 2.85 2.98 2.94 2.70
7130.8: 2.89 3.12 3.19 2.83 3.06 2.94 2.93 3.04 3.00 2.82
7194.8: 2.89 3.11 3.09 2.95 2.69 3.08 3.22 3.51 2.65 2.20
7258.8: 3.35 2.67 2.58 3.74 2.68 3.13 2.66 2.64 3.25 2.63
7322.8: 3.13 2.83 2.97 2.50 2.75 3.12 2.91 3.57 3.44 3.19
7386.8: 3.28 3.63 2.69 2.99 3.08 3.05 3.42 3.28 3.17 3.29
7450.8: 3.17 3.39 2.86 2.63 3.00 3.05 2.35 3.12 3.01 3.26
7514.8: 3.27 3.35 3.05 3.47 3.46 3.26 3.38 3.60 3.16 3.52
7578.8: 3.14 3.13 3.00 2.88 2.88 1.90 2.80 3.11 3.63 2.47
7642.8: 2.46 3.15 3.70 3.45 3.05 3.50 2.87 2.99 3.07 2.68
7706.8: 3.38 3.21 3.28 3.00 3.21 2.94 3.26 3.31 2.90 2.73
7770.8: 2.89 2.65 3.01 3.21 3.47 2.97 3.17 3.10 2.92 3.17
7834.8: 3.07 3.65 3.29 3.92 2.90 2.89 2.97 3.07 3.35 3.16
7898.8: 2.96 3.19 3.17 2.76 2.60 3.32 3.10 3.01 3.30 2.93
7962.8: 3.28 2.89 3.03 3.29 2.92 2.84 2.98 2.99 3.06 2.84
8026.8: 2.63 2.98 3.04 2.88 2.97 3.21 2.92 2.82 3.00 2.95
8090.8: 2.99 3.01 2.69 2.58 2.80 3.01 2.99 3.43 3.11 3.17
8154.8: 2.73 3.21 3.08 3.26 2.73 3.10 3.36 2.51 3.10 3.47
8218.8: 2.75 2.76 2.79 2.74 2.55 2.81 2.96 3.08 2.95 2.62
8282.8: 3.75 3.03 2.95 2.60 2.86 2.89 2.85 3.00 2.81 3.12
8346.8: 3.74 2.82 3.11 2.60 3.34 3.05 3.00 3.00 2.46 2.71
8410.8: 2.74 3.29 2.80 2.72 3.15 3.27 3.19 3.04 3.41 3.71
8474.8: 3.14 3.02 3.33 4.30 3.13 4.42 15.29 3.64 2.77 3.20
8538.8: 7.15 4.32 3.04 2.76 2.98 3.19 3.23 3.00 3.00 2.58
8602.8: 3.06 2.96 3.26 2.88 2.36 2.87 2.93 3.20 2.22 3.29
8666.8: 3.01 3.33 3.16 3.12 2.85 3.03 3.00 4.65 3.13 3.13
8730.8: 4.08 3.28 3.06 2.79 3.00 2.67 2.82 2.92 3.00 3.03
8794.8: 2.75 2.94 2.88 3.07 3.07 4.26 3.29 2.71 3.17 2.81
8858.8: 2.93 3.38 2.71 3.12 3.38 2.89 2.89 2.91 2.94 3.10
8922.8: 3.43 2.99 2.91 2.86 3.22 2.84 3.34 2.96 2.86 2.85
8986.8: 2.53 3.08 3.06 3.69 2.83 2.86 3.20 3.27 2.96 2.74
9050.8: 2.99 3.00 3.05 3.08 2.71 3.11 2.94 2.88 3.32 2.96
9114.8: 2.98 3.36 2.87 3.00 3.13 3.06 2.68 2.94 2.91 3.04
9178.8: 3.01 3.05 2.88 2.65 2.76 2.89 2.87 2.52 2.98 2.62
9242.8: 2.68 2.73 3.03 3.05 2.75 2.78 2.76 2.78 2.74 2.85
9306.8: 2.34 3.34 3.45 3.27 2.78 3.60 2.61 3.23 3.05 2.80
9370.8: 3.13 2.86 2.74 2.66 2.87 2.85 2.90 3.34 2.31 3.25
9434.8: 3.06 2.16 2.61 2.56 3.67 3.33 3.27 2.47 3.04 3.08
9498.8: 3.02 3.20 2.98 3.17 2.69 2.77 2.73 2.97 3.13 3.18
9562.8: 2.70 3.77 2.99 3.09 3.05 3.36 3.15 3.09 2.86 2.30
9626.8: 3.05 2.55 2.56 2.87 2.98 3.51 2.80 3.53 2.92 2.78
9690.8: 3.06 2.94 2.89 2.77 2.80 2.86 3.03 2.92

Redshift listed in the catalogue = 0.30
